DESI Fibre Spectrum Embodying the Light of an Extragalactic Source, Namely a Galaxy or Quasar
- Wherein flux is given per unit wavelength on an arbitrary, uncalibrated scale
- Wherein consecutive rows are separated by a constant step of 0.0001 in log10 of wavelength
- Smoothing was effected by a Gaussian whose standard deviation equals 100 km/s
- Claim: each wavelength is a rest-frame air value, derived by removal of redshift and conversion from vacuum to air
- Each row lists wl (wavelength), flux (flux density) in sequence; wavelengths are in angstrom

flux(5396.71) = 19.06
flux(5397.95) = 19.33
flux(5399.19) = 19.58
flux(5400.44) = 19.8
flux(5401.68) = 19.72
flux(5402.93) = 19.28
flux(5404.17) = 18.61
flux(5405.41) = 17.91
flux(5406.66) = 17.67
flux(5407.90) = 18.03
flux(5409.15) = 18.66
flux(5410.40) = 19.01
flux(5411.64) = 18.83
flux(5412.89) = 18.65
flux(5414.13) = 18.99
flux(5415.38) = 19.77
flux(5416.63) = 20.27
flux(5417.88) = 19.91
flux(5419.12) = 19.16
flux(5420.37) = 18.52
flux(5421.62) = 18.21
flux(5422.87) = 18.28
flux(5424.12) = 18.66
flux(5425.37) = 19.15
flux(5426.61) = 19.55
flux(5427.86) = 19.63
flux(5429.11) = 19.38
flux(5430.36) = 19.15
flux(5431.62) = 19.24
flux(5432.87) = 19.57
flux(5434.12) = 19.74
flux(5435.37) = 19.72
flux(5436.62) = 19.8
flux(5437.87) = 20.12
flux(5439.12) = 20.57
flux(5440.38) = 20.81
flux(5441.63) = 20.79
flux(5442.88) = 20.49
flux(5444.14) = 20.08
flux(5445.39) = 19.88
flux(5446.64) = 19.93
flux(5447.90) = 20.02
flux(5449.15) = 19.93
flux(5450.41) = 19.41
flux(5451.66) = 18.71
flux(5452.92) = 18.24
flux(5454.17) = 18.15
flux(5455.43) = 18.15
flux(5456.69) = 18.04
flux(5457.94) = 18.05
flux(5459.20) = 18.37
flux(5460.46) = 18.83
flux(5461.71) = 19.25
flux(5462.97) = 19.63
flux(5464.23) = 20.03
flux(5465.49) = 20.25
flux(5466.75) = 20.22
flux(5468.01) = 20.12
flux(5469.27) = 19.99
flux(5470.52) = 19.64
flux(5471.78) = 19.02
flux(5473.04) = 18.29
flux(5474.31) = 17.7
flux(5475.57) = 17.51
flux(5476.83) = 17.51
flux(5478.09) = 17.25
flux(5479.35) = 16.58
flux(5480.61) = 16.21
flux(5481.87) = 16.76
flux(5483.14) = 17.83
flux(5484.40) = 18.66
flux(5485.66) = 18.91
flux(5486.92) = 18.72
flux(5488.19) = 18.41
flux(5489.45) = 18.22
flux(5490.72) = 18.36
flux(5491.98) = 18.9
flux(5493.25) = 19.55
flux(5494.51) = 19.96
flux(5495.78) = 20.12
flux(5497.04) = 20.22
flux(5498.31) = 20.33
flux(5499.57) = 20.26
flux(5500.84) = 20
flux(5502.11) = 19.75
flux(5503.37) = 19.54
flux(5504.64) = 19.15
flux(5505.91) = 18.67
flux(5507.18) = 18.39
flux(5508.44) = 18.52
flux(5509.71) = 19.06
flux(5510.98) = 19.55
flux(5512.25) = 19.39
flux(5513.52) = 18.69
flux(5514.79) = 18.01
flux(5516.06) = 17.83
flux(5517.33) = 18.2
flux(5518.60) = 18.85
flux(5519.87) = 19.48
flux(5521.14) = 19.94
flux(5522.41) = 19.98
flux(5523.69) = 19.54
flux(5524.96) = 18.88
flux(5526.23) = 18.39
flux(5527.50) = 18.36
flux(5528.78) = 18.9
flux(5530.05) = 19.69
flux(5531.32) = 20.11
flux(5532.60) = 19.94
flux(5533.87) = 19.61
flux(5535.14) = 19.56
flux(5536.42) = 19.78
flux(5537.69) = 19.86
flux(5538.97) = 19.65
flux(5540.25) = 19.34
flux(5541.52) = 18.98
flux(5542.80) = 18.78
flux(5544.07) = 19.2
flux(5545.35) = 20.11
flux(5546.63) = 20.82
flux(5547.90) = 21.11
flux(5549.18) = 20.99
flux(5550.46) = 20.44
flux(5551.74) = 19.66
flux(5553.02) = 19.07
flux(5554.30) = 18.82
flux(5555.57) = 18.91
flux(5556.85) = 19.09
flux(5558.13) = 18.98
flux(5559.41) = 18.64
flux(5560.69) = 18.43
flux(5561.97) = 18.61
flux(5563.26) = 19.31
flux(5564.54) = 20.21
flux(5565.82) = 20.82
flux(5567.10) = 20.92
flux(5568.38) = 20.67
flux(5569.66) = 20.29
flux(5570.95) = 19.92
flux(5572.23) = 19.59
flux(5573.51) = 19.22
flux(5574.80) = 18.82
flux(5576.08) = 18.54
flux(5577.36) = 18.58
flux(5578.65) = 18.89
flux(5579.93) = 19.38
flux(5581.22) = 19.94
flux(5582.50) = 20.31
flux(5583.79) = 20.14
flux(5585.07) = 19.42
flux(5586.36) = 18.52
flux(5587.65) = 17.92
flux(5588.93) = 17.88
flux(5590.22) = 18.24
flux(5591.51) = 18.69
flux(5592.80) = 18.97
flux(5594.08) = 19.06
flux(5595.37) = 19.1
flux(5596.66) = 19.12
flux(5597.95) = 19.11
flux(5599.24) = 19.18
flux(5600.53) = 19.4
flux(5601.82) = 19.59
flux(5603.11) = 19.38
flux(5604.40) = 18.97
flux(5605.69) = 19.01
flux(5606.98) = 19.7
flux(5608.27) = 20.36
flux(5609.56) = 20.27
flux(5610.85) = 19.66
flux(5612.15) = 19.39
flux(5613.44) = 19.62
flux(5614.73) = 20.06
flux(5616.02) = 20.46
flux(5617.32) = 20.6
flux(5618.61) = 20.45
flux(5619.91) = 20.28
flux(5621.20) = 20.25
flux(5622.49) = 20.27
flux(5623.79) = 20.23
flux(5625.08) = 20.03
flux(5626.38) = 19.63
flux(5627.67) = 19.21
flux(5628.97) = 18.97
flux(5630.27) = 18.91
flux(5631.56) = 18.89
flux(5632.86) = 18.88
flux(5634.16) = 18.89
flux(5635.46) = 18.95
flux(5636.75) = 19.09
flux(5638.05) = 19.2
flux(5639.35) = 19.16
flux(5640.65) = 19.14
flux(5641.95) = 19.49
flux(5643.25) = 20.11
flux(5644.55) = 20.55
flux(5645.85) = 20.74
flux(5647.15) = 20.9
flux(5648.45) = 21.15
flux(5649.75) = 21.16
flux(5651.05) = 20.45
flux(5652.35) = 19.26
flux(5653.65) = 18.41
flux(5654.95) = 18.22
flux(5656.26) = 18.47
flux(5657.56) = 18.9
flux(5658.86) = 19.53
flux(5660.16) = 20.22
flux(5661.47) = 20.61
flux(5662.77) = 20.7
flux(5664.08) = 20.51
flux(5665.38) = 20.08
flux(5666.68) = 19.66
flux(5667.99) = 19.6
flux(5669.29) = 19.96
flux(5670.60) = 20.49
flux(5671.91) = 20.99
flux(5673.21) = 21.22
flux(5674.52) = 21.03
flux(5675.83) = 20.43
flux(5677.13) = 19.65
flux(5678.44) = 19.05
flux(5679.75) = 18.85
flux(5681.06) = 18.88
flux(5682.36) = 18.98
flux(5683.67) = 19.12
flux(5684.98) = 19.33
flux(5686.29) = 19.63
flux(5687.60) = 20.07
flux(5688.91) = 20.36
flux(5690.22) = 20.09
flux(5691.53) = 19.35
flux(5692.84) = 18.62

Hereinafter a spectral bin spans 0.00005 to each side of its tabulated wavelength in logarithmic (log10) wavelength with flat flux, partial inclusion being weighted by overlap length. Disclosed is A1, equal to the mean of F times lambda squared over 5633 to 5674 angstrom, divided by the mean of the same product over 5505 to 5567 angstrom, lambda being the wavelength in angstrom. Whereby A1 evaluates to 1.07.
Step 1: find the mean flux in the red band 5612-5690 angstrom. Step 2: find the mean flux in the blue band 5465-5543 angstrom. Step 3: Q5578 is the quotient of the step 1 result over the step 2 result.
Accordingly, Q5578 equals 1.04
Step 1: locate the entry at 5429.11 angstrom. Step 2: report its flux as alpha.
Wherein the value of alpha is 19.38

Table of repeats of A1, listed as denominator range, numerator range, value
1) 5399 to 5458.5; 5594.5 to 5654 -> 1.10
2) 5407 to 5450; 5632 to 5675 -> 1.11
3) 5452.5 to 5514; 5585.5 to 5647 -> 1.08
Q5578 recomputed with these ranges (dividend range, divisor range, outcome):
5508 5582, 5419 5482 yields 1.02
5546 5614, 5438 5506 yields 1.02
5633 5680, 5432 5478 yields 1.03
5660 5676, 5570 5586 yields 1.05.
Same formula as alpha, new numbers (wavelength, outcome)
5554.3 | 18.82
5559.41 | 18.64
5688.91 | 20.36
